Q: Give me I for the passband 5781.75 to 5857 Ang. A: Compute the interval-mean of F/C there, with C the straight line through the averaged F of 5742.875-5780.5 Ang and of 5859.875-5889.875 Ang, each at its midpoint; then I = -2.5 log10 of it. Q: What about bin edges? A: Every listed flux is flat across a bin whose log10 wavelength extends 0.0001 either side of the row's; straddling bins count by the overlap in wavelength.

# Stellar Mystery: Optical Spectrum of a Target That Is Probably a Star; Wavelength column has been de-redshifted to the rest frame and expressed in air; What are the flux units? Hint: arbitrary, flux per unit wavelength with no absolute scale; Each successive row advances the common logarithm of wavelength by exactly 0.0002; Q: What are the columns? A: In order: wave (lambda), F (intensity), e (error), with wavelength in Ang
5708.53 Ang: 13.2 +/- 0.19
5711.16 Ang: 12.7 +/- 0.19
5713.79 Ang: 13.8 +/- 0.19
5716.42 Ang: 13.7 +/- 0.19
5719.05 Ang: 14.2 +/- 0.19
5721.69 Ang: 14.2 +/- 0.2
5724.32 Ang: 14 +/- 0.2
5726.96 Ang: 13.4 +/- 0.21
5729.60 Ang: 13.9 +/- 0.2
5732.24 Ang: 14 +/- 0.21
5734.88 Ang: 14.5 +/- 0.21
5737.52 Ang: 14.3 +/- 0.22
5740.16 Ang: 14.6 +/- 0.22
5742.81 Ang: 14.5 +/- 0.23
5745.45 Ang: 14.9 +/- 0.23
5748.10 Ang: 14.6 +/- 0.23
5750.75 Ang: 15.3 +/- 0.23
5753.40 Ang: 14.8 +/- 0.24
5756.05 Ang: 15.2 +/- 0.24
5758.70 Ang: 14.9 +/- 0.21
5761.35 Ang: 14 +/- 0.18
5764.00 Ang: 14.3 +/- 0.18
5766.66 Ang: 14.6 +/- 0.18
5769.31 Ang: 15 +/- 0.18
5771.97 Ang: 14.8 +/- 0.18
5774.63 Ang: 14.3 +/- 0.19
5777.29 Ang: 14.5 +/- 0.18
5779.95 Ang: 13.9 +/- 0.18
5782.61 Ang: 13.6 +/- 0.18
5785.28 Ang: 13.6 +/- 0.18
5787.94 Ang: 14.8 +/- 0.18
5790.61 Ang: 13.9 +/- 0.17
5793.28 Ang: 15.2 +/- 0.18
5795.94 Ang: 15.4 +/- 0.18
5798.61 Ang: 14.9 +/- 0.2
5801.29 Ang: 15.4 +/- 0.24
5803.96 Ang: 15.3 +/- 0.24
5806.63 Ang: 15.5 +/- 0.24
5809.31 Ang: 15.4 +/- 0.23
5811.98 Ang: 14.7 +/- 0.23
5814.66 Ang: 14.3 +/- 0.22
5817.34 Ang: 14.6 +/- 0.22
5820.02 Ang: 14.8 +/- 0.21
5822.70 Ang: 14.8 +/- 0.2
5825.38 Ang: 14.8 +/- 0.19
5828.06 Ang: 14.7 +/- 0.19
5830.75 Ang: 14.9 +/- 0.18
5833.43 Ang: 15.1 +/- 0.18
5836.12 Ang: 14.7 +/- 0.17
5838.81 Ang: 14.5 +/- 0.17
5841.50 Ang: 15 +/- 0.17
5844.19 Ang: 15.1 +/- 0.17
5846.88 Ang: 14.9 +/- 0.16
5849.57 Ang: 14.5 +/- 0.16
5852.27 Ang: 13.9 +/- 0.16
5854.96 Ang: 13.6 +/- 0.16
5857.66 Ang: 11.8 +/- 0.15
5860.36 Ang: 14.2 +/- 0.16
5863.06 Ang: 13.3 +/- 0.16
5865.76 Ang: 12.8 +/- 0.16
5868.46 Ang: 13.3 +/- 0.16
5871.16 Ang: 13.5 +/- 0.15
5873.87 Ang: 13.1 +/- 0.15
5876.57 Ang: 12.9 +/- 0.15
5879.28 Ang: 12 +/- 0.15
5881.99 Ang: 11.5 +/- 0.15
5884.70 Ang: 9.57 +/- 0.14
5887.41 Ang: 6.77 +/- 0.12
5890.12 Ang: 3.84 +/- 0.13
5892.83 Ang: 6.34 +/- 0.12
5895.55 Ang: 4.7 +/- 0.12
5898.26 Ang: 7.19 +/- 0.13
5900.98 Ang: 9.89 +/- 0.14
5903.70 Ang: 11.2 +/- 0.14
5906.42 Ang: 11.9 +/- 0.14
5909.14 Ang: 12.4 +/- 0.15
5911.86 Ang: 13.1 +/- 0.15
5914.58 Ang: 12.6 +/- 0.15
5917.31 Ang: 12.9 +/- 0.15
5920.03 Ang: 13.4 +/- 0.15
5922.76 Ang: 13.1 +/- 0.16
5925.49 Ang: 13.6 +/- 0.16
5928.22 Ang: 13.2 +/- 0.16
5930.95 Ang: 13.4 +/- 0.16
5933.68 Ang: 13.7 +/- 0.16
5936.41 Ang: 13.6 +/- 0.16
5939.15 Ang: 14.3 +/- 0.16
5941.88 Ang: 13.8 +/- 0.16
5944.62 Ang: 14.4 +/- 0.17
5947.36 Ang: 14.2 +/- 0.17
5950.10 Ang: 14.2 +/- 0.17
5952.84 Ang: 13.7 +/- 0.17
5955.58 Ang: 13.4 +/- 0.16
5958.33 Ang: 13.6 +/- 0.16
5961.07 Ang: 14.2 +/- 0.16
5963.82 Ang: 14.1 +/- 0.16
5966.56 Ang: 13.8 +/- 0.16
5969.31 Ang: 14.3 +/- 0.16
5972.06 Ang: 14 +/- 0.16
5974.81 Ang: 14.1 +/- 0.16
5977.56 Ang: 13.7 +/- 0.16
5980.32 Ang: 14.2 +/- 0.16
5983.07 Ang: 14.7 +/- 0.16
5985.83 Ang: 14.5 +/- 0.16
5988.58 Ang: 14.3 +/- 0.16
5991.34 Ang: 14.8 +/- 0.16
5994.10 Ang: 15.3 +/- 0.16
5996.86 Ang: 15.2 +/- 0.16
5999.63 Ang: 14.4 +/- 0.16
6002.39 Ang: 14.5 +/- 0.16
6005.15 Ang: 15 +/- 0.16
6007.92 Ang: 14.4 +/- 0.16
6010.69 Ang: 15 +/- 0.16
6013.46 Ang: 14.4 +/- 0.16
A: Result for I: -0.12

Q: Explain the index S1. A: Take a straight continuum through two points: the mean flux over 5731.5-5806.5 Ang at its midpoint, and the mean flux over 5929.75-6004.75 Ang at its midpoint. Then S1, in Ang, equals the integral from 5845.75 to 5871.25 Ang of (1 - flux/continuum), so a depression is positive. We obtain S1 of 1.5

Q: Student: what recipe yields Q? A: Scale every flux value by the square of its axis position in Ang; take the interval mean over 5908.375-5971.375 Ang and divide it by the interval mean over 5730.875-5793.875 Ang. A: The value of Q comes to 1.00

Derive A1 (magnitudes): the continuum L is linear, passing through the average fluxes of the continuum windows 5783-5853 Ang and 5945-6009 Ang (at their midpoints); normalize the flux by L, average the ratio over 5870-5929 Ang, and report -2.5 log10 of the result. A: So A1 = 0.320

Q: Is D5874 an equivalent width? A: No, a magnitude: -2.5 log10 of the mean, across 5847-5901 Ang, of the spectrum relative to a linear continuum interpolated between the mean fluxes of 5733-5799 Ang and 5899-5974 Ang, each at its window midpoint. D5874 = 0.24 mag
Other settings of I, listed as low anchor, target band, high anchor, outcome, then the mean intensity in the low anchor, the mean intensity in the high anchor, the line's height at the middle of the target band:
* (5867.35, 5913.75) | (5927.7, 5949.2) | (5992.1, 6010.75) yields -0.14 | 10.2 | 14.8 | 12.2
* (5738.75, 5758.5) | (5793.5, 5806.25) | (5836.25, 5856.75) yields -0.05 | 14.8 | 14.5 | 14.6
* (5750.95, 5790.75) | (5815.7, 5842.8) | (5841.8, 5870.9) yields -0.06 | 14.5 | 13.8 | 14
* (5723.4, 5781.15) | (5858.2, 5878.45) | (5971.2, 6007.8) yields 0.10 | 14.5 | 14.5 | 14.5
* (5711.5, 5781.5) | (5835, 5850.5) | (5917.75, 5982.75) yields -0.05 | 14.4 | 13.8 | 14.1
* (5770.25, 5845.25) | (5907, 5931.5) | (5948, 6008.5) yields 0.11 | 14.7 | 14.3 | 14.4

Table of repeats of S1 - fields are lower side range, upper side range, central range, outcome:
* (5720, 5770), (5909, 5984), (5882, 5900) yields 9.1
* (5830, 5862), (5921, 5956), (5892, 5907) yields 5.9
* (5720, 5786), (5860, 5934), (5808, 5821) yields -1.7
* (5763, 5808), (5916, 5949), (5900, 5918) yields 2.3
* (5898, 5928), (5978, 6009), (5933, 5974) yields -1.7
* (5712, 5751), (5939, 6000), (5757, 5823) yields -2.1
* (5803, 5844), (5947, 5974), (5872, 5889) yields 4.2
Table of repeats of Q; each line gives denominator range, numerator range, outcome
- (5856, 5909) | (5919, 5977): 1.34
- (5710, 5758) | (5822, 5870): 1.03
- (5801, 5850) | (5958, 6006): 1.02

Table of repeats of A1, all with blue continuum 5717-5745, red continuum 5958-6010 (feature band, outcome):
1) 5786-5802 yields -0.047 mag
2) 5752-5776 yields -0.034 mag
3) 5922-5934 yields 0.075 mag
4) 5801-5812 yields -0.080 mag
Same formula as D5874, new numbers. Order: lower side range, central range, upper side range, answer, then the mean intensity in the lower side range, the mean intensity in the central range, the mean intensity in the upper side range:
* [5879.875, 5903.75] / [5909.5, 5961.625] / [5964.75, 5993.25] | -0.23 mag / 7.84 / 13.6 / 14.3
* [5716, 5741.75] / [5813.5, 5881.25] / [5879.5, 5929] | -0.20 mag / 14.1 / 14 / 10.4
